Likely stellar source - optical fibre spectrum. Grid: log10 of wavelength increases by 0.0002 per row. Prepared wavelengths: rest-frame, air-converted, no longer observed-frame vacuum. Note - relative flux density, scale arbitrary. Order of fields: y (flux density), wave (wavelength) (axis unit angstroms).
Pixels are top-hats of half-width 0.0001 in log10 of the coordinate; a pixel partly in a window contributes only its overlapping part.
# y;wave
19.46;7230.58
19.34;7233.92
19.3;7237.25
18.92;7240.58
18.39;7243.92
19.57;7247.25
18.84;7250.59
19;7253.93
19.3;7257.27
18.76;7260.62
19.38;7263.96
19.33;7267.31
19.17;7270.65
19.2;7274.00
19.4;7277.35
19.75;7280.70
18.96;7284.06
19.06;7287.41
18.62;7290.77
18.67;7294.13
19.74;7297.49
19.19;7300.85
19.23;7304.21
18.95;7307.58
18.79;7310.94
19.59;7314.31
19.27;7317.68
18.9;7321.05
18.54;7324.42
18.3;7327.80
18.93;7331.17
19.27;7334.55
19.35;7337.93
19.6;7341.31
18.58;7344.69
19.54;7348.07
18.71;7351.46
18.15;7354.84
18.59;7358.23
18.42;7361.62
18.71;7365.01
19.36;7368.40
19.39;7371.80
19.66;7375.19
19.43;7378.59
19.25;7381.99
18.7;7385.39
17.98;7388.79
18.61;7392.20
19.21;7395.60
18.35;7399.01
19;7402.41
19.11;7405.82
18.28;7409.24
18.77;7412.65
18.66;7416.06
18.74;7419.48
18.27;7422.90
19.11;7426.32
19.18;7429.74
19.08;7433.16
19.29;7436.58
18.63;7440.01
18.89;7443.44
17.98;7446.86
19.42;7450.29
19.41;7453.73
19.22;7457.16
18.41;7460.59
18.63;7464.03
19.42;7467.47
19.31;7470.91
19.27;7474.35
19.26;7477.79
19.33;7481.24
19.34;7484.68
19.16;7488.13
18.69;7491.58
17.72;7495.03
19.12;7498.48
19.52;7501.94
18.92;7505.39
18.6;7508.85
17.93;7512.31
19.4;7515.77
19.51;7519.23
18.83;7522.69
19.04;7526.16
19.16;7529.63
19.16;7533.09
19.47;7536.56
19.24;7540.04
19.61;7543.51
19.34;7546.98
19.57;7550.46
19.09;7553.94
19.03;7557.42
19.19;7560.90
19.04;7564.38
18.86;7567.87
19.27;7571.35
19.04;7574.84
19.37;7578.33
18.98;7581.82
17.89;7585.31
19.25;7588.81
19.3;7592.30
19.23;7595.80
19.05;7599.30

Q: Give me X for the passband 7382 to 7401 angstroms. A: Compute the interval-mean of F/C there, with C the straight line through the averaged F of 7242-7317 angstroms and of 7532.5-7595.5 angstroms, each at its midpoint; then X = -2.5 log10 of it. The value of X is 0.029 mag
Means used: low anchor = 19.1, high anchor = 19.1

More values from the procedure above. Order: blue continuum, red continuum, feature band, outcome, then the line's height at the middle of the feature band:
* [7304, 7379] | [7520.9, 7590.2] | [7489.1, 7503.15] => 0.02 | 19.1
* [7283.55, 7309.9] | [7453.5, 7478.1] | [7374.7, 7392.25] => 0.01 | 19.1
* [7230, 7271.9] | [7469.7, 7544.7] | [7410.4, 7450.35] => 0.02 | 19.1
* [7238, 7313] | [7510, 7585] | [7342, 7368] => 0.02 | 19.1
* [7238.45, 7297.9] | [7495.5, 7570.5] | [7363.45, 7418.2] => 0.01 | 19.1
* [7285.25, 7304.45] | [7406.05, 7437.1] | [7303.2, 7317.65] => -0.01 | 19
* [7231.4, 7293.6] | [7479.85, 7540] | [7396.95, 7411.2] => 0.02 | 19.1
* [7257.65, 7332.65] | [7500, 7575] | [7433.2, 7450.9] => 0.02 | 19.1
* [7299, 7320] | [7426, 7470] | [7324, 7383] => 0.01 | 19.1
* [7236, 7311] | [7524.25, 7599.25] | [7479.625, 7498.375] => 0.02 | 19.1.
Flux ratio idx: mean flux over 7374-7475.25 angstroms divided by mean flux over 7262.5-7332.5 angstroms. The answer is 0.99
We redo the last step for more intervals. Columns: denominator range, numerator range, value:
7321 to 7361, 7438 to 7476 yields 1.01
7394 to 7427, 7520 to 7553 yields 1.03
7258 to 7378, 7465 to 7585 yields 1.00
